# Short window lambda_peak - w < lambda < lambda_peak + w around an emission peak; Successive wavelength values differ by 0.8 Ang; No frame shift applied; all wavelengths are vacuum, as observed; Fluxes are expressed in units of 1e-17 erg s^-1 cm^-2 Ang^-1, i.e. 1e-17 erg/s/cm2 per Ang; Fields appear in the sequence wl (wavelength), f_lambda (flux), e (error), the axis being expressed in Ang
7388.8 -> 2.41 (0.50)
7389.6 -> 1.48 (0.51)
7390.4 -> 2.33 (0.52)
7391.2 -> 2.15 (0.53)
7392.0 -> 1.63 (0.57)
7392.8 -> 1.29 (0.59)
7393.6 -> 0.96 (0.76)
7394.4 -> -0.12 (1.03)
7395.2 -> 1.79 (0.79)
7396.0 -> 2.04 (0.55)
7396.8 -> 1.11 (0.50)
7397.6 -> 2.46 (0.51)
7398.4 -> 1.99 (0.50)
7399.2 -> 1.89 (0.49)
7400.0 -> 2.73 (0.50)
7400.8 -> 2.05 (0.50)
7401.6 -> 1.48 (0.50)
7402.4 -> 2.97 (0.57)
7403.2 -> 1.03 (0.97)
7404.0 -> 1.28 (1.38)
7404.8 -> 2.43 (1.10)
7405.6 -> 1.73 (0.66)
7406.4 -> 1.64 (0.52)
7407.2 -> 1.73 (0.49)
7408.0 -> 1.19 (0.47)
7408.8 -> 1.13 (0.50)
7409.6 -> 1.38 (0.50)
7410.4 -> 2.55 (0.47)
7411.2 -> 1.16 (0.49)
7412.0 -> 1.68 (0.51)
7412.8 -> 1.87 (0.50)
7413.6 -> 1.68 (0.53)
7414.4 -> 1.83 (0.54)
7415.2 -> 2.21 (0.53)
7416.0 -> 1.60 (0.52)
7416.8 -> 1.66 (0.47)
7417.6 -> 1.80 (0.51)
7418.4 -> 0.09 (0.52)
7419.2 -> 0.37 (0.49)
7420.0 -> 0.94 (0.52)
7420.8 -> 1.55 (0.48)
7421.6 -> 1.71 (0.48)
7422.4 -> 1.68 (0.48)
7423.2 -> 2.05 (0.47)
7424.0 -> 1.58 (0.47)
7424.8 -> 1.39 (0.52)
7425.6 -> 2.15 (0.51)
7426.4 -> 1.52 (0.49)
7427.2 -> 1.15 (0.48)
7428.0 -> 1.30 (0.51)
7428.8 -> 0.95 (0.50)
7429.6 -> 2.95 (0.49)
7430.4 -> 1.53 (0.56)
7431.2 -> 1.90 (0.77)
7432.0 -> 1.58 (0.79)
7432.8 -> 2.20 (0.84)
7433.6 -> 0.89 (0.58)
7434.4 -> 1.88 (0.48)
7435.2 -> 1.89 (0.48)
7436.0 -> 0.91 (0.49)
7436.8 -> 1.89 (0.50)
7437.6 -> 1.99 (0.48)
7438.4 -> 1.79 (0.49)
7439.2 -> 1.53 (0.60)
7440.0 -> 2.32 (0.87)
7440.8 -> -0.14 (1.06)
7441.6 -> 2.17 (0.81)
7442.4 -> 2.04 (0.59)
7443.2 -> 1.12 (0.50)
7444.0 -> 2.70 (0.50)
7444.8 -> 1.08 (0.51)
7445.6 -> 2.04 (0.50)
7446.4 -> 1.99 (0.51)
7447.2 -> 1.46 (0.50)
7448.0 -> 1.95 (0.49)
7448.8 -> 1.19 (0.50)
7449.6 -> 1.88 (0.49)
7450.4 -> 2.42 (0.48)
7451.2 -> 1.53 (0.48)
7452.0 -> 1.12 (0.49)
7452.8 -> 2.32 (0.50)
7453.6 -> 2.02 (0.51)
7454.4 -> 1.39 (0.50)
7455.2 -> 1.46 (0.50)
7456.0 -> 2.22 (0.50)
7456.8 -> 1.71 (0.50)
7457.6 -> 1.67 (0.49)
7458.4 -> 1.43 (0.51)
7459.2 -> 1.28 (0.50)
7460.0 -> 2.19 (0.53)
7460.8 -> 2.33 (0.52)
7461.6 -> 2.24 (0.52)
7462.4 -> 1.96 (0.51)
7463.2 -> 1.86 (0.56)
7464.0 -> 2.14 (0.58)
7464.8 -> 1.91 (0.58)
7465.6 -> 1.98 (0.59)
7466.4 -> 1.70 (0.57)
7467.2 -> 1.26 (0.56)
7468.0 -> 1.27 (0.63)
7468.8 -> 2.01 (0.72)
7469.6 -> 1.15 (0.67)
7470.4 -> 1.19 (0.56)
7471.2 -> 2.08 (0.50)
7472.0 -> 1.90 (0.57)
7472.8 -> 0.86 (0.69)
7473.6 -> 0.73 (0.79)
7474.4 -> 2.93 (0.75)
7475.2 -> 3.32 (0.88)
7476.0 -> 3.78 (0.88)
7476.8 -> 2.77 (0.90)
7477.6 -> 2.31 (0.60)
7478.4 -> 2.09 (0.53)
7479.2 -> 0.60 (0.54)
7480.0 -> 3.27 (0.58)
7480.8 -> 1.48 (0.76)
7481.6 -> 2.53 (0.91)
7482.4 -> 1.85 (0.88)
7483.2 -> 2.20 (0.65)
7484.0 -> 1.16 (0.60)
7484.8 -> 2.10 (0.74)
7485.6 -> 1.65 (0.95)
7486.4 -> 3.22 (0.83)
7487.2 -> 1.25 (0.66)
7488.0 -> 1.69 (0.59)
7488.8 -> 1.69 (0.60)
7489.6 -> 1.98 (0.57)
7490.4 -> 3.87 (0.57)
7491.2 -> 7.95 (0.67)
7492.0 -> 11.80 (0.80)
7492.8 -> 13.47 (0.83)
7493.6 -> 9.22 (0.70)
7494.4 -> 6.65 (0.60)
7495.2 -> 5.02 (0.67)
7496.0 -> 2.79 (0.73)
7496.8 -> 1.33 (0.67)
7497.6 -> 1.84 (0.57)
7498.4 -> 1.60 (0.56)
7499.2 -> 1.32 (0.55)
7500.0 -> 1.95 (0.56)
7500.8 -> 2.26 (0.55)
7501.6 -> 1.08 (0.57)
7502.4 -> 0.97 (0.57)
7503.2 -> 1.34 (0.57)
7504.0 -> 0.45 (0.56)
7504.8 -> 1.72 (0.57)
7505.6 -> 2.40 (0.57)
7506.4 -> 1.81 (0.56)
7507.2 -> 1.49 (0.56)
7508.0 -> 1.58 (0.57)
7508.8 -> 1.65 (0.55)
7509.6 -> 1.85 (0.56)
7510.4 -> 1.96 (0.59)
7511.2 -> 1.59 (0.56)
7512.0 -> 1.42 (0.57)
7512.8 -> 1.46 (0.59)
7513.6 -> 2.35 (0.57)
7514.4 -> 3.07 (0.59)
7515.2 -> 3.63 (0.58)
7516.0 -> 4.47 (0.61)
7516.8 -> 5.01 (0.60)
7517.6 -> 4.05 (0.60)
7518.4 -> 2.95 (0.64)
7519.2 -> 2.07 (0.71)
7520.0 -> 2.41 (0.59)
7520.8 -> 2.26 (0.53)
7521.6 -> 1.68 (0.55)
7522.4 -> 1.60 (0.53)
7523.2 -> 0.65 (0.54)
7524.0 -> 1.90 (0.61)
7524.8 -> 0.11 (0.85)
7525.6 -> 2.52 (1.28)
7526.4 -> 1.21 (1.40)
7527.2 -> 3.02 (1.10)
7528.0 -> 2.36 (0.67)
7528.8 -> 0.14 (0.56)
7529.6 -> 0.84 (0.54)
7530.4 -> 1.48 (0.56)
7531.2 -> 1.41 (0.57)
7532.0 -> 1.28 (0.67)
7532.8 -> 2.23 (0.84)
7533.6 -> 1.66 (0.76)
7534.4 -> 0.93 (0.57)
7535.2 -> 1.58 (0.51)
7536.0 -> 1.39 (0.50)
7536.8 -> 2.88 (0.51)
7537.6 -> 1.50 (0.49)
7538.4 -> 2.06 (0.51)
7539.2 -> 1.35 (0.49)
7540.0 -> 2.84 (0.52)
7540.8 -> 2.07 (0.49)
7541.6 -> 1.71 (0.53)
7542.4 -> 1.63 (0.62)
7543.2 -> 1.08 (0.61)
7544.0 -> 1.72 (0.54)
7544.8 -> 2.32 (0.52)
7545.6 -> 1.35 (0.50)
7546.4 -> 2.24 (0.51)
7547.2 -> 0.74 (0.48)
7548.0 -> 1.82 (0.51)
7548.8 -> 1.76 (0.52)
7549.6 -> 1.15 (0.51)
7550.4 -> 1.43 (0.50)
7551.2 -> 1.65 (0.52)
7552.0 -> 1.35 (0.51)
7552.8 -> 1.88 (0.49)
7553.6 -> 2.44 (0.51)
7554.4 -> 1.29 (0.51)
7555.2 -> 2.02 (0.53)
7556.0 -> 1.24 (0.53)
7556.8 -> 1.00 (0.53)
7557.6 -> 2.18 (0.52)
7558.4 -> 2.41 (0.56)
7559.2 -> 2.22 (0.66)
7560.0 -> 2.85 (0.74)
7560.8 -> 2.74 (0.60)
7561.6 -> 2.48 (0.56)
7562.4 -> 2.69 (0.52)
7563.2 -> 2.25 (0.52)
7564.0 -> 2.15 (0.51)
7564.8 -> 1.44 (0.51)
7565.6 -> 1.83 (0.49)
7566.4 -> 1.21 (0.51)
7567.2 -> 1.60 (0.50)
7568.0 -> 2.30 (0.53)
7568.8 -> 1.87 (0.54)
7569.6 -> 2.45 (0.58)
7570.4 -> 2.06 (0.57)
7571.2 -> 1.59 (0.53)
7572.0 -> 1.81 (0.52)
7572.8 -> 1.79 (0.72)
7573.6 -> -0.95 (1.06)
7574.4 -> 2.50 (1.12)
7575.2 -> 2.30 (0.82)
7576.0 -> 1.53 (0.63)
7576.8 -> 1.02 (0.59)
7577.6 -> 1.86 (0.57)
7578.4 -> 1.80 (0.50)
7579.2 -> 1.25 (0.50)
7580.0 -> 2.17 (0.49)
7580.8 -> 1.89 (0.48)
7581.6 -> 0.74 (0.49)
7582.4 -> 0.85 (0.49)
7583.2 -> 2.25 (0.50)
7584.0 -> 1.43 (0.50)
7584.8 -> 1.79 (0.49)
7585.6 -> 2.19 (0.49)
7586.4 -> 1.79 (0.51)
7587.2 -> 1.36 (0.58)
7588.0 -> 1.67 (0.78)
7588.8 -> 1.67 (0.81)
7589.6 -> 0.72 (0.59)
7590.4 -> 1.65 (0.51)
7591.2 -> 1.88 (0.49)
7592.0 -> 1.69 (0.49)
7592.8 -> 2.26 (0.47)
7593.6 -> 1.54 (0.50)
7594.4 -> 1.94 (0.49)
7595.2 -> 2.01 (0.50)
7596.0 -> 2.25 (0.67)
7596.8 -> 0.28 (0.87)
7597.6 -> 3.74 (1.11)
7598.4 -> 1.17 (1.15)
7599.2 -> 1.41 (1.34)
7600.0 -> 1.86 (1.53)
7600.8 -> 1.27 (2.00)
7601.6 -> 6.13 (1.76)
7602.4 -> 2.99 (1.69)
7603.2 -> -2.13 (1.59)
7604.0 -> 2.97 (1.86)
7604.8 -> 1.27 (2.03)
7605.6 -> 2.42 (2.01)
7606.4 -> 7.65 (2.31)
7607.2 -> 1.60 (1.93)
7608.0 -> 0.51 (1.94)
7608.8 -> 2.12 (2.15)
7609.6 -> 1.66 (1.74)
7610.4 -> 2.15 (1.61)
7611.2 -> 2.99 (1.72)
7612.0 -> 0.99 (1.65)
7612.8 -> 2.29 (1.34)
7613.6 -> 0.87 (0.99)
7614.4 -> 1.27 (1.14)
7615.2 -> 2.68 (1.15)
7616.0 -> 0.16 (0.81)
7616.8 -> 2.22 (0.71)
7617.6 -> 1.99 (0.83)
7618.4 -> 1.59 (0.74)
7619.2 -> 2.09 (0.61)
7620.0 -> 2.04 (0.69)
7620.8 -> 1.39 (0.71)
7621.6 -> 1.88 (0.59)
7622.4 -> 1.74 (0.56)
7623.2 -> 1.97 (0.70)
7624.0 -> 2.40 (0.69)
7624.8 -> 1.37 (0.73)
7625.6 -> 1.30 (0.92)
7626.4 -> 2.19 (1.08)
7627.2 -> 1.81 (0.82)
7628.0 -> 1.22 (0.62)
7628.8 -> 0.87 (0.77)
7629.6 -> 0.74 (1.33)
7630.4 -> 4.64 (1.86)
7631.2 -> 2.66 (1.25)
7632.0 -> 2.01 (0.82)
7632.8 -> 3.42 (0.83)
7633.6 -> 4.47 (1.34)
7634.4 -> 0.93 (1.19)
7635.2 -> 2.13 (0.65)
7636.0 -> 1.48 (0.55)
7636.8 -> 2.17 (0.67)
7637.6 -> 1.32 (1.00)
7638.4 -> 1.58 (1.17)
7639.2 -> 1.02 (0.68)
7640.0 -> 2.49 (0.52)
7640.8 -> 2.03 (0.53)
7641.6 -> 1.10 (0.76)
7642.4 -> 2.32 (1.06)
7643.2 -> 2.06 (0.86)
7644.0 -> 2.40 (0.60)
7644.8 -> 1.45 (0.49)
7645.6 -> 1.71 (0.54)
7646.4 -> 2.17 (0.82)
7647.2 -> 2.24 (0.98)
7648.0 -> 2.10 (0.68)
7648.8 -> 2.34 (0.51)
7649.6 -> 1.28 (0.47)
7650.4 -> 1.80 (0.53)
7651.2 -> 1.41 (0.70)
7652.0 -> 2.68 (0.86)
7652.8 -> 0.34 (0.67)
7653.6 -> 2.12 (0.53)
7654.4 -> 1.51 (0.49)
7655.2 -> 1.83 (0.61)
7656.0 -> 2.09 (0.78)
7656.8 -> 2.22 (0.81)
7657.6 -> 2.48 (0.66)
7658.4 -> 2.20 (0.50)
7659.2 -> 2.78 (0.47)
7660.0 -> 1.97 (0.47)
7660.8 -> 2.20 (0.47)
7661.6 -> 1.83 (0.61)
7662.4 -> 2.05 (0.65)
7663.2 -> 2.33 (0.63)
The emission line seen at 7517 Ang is [N II]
